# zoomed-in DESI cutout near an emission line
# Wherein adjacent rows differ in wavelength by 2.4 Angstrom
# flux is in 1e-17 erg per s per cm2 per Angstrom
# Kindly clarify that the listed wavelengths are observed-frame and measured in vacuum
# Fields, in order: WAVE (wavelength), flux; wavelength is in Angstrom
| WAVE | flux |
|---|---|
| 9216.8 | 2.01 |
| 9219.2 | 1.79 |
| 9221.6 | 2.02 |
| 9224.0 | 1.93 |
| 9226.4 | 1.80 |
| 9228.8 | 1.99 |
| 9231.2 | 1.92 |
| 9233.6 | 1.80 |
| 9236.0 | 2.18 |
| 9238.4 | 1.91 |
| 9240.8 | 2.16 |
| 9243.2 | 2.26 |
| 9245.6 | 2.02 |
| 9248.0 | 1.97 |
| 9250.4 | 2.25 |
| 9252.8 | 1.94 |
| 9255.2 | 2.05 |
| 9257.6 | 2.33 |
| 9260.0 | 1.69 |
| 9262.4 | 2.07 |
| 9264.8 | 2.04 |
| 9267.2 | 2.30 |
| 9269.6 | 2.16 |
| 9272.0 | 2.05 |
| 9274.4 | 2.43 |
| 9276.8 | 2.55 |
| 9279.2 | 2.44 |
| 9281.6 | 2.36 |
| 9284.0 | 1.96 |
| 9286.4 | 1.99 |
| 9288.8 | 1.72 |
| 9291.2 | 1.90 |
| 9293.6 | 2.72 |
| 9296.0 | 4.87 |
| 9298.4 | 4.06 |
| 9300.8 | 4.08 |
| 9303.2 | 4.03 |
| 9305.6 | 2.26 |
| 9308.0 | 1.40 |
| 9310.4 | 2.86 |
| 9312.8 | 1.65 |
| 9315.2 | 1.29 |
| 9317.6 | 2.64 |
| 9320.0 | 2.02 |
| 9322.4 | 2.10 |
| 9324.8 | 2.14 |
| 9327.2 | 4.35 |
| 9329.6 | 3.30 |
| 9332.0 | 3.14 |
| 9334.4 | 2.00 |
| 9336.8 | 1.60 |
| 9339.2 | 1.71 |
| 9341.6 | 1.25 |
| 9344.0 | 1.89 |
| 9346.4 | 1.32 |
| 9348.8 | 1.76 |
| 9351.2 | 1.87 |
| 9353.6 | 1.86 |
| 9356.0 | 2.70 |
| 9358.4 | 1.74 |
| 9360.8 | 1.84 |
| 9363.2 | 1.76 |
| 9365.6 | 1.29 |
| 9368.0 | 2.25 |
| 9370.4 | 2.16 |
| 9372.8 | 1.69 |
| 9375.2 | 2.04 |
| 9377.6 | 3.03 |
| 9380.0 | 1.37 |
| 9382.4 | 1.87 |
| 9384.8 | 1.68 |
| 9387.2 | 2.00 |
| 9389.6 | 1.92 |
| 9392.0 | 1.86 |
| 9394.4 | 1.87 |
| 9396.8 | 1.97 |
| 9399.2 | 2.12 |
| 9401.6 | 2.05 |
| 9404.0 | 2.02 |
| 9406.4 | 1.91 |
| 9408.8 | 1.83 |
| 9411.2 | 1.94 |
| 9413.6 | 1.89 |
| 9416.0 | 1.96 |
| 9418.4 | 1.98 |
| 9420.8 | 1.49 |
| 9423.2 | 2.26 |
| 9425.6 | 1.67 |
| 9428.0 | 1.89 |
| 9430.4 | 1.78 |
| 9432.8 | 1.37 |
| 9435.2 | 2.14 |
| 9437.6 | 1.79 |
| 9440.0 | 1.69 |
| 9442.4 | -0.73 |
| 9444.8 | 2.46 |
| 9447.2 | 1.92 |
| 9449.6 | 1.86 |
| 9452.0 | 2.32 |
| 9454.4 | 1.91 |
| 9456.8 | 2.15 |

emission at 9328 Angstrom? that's [N II]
